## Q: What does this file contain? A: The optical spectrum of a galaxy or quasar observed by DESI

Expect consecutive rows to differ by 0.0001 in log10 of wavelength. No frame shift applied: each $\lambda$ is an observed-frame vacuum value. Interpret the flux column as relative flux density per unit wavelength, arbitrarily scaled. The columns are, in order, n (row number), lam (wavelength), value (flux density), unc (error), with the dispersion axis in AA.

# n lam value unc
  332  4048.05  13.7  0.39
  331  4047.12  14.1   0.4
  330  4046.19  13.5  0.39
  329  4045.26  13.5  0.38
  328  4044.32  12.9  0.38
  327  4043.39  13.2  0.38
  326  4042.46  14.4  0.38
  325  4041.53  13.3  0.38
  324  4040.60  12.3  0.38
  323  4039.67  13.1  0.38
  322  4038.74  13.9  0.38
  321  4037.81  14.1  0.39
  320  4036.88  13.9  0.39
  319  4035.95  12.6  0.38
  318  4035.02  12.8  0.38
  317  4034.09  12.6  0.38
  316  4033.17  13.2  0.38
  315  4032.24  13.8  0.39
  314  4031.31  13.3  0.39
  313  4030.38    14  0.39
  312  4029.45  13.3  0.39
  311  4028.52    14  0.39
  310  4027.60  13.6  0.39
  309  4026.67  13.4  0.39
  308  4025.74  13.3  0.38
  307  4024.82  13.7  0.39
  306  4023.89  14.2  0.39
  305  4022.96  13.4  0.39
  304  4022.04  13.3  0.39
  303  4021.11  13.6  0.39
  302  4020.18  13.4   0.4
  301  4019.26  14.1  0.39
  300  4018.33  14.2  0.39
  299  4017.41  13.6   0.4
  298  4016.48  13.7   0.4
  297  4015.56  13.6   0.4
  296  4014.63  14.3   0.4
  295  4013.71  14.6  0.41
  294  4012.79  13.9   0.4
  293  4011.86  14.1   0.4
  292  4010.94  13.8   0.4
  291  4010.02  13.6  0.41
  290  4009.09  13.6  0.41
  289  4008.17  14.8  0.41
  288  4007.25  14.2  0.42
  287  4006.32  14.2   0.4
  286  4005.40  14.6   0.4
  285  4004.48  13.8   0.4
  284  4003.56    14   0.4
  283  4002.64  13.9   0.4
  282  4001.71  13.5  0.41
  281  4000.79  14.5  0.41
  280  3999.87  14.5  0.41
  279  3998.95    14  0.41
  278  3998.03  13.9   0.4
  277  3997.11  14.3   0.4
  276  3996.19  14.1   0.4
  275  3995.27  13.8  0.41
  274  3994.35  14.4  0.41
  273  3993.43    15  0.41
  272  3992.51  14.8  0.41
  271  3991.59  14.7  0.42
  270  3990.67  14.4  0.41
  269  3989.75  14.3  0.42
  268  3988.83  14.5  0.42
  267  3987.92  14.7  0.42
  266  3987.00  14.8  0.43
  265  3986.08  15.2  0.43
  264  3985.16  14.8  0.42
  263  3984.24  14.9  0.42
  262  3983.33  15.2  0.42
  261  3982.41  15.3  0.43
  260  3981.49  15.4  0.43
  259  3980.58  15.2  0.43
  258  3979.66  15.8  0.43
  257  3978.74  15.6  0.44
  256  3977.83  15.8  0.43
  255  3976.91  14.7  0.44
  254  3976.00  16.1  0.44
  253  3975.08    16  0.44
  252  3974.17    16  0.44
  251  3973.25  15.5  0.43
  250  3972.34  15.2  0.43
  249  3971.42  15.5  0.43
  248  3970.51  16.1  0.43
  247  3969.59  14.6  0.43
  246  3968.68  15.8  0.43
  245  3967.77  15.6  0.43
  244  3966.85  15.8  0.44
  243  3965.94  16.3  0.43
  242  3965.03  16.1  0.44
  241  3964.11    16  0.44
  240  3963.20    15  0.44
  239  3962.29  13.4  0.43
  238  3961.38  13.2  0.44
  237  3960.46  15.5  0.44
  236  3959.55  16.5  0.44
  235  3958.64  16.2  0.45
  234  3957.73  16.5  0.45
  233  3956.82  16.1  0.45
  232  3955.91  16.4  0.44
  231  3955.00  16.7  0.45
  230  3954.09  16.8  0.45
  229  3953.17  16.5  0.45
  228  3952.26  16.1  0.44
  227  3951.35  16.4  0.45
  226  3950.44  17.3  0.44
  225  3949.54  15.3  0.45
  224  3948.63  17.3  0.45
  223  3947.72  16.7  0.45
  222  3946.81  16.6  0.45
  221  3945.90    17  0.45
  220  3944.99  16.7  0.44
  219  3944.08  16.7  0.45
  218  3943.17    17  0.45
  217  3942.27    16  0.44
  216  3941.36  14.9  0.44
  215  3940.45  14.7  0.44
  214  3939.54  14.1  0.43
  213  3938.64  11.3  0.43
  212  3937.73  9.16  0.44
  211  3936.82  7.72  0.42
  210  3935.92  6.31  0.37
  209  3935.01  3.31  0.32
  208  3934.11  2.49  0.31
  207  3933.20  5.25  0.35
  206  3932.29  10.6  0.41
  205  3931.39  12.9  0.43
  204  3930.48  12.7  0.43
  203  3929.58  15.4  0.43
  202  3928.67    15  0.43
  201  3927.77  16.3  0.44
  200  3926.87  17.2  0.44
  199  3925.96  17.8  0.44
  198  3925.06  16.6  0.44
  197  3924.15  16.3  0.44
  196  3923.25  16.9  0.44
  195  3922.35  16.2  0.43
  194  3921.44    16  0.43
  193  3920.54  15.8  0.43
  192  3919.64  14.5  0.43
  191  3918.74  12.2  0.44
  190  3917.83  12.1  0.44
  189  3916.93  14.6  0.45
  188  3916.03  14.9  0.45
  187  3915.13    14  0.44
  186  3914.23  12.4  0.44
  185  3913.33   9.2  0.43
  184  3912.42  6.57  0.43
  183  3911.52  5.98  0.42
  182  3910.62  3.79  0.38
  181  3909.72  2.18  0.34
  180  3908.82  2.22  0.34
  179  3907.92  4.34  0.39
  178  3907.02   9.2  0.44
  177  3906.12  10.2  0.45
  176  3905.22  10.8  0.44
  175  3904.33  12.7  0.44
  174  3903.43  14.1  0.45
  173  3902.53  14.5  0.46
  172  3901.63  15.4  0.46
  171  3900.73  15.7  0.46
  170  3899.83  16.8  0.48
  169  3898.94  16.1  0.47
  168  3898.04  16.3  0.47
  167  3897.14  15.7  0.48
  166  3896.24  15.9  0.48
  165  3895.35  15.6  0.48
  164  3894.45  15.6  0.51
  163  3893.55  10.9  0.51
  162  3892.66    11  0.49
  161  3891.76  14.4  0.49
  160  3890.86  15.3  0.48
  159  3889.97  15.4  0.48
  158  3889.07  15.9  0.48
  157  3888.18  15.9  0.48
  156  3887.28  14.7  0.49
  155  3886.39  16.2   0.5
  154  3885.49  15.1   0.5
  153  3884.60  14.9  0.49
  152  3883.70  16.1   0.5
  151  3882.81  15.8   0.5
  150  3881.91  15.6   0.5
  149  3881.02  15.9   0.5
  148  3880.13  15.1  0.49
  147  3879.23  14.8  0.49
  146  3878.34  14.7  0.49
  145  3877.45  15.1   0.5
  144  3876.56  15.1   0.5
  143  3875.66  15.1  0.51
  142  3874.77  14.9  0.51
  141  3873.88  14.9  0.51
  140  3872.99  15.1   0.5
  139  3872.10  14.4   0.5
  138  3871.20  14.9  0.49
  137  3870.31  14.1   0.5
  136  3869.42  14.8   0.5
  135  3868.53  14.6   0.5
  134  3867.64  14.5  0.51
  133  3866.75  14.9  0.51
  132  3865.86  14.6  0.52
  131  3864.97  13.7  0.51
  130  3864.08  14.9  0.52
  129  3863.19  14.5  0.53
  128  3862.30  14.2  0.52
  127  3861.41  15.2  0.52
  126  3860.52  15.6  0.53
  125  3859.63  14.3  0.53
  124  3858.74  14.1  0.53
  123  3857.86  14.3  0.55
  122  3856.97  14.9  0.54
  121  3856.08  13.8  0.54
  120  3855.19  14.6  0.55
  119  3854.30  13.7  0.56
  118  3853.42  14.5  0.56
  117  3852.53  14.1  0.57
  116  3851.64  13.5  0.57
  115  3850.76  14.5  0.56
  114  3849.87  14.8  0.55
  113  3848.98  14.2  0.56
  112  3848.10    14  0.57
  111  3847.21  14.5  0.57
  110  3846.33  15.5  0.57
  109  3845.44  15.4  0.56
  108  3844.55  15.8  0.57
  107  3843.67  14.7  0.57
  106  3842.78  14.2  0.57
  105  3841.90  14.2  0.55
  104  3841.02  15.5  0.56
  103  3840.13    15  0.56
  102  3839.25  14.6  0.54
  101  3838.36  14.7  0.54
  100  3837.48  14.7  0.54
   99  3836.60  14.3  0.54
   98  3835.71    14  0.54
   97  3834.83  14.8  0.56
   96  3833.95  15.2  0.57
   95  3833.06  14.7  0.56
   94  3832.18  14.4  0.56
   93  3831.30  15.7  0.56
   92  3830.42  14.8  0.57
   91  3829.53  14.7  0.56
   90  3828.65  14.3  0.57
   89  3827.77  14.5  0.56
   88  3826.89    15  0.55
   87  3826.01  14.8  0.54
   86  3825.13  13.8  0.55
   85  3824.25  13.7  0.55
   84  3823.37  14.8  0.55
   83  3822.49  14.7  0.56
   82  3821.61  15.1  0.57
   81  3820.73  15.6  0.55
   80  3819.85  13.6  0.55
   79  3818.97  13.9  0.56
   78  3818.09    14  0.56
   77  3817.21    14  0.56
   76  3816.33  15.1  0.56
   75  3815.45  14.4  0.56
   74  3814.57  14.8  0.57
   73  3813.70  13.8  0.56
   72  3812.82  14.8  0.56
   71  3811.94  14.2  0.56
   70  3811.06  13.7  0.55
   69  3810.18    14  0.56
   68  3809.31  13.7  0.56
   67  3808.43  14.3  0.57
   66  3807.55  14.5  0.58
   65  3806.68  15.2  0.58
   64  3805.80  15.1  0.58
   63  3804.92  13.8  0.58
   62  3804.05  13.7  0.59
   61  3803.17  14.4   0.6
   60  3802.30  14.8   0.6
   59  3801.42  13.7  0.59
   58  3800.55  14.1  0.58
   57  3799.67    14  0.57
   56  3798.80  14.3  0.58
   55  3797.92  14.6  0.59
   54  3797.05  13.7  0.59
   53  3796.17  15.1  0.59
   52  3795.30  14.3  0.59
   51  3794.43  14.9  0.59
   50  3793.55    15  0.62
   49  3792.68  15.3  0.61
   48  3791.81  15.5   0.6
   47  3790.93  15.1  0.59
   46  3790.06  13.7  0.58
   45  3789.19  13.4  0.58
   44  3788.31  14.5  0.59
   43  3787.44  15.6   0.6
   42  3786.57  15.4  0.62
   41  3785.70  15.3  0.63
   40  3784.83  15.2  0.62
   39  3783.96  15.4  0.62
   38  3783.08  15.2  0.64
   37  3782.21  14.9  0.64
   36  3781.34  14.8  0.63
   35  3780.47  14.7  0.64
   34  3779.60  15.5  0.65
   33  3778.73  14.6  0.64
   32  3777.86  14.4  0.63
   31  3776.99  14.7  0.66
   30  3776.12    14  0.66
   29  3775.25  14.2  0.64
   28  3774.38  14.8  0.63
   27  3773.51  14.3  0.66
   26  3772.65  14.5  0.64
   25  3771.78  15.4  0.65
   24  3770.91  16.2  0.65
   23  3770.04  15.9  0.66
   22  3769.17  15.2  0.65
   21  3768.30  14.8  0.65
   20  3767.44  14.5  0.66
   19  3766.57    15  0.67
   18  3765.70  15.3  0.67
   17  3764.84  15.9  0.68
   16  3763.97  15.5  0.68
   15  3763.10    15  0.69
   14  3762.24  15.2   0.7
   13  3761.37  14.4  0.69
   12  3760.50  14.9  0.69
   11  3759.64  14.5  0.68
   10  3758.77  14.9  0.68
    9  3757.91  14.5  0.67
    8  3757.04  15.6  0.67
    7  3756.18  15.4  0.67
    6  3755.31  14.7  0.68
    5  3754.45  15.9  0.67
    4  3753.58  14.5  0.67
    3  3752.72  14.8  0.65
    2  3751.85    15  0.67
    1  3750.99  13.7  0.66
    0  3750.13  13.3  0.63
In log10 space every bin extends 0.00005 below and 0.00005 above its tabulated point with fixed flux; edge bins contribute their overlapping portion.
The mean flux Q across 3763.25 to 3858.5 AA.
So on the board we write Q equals 14.6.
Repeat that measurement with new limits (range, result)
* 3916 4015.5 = 14.6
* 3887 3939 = 12.4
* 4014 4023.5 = 13.7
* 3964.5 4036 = 14.4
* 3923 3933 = 15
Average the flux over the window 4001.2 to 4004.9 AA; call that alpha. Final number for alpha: 13.8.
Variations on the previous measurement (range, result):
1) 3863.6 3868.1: 14.5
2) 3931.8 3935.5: 5.5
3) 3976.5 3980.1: 15.5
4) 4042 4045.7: 13.5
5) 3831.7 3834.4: 14.8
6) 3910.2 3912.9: 5.48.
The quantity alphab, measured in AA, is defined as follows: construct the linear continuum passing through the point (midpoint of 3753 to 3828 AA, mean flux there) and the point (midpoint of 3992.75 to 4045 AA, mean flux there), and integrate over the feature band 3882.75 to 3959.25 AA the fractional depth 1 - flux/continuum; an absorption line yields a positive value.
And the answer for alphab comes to 3.2 AA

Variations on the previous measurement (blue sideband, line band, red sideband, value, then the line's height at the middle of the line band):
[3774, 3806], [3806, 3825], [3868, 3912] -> 0.0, 14.4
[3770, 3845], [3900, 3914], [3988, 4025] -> 4.9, 14.4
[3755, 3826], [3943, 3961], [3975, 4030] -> -2.6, 14.4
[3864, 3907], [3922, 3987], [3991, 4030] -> -2.2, 14.3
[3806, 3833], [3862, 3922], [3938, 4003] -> 5.4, 14.9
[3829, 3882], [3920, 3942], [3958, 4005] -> 3.2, 14.9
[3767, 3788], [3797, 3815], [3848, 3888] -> 0.8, 14.9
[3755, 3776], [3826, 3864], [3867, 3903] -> 1.1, 15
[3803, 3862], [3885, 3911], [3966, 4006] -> 3.2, 14.7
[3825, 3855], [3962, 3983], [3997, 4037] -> -2.3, 14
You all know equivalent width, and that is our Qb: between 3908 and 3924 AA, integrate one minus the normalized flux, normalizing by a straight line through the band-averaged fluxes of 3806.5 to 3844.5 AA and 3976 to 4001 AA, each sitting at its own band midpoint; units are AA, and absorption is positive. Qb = 3.9 AA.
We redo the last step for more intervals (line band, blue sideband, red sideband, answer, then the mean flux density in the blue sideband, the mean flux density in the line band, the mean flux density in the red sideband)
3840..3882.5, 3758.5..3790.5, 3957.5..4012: 0.59 AA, 14.9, 14.7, 14.9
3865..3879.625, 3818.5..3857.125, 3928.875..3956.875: -0.50 AA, 14.6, 14.8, 13.6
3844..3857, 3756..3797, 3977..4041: 0.14 AA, 14.9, 14.5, 14.1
